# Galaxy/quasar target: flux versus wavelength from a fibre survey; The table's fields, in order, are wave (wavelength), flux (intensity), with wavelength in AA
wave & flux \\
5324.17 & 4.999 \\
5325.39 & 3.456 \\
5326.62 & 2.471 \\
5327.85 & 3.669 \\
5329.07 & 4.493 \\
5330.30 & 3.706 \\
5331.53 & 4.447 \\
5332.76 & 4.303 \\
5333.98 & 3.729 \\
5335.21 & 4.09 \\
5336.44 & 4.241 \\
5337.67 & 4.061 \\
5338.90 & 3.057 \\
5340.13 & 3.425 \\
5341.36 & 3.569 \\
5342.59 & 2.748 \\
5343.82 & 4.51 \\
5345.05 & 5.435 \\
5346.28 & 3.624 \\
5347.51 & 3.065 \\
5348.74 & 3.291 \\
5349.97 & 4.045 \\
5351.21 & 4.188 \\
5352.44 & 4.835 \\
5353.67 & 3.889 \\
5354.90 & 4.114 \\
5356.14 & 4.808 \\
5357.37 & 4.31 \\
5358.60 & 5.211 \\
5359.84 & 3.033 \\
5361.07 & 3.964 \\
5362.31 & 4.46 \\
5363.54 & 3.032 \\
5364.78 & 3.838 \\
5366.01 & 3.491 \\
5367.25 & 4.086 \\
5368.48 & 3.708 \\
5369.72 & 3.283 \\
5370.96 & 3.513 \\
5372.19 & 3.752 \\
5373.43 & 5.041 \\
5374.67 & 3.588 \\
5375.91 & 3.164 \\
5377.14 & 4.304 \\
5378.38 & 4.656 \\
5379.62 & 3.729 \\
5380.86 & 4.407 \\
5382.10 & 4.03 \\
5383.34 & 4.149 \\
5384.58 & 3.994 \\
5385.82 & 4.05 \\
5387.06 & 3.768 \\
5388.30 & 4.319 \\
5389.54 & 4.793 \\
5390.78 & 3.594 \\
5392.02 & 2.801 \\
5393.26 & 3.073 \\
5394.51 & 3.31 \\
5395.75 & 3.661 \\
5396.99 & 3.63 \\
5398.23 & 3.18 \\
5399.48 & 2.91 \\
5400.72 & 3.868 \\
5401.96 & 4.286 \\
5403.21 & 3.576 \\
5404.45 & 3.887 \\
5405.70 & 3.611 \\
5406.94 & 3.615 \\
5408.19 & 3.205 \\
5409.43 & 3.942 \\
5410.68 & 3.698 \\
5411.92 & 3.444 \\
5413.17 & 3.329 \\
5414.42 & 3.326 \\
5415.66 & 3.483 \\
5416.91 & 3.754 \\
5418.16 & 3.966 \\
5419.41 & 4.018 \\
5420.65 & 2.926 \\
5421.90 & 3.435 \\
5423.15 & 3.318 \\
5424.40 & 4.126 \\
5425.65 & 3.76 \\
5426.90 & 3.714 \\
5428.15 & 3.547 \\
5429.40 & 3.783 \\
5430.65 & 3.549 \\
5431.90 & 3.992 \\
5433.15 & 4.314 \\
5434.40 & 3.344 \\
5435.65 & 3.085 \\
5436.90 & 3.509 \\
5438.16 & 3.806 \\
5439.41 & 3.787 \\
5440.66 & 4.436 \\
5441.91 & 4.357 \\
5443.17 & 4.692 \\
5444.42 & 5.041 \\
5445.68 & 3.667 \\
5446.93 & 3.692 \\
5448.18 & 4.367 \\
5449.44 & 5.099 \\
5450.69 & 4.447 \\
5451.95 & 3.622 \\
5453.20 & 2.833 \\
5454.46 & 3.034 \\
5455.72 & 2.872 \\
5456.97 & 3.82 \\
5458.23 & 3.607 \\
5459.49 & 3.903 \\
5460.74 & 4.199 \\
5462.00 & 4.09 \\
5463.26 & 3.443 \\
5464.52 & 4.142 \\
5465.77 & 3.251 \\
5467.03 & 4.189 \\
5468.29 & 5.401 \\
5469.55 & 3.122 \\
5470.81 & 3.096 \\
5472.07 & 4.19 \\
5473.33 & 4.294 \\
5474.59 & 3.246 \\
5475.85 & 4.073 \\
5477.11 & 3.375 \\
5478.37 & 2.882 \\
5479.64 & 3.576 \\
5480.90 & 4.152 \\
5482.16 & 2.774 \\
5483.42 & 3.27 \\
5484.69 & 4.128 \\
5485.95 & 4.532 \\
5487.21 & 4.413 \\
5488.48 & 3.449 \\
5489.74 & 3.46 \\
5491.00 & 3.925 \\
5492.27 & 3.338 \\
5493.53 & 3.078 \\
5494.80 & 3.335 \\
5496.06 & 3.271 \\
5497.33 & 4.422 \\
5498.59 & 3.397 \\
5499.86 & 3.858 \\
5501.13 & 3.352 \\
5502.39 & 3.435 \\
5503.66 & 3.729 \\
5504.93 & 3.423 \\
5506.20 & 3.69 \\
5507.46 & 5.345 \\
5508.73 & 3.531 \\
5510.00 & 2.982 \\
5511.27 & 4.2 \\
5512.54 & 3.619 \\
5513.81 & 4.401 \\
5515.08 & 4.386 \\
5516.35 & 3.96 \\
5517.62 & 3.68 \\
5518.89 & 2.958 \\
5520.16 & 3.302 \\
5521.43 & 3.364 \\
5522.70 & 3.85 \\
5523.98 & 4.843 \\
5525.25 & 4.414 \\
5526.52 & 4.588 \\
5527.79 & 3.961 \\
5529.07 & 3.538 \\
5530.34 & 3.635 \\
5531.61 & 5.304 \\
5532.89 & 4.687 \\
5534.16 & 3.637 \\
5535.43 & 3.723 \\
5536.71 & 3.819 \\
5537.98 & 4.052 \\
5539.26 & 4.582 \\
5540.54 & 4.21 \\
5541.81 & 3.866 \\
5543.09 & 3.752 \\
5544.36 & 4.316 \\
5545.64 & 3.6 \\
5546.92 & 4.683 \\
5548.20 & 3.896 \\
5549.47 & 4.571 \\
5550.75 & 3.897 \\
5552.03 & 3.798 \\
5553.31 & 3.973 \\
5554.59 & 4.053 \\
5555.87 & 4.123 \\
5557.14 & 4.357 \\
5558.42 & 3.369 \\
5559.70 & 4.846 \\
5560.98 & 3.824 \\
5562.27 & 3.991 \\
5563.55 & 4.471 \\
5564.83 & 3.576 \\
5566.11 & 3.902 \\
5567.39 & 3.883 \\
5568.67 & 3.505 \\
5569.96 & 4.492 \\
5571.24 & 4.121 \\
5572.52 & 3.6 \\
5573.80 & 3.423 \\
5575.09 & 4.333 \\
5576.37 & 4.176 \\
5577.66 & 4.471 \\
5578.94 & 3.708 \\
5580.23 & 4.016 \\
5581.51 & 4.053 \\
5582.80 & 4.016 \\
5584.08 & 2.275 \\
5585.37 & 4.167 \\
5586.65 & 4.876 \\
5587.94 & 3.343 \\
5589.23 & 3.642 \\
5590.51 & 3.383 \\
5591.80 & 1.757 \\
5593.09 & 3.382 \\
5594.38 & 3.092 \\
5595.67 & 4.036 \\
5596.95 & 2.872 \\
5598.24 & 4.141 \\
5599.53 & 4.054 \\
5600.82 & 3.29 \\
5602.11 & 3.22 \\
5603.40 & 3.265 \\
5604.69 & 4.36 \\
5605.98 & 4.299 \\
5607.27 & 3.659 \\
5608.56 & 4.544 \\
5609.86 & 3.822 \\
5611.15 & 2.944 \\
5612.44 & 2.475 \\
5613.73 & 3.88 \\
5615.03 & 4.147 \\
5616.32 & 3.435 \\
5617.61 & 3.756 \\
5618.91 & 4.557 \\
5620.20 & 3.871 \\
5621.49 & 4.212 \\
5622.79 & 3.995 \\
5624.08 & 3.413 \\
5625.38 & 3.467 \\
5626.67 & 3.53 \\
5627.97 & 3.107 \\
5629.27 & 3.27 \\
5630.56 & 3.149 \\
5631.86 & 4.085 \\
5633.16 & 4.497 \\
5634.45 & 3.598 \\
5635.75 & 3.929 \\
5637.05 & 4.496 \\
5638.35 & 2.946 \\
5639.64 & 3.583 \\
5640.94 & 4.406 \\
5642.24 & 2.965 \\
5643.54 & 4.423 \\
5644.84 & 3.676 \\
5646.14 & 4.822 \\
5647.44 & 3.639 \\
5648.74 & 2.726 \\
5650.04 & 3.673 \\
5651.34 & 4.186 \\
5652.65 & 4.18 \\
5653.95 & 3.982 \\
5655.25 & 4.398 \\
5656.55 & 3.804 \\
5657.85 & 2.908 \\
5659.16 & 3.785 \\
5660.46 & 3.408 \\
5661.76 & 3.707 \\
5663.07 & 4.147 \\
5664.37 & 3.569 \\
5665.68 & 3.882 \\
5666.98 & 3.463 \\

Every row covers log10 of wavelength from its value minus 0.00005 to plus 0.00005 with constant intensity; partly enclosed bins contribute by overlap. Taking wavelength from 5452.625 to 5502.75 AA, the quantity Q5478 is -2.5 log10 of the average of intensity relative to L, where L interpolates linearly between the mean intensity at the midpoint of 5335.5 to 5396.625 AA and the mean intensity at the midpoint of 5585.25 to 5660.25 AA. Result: 0.045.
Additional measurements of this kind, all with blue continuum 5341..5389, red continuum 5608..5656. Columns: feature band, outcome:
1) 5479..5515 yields 0.043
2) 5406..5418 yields 0.113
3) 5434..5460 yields 0.015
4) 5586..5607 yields 0.070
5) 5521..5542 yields -0.077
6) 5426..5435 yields 0.050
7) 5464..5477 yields 0.005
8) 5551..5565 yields -0.059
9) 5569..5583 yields -0.057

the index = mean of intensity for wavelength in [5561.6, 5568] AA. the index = 3.96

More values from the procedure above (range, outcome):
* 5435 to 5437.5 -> 3.3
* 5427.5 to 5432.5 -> 3.72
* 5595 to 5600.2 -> 3.77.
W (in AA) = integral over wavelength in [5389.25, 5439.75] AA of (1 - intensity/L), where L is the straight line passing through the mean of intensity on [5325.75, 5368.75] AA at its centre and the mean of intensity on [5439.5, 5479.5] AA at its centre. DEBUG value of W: 3.8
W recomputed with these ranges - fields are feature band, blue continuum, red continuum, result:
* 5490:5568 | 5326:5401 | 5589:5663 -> -3.7 AA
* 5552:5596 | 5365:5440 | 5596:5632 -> -1.8 AA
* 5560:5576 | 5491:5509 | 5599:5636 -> -1.1 AA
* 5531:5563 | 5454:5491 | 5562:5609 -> -3.1 AA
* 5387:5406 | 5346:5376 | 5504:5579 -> 1.4 AA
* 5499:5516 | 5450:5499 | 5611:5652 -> -0.7 AA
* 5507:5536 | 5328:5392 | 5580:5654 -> -1.5 AA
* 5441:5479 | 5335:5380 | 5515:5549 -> 1.0 AA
